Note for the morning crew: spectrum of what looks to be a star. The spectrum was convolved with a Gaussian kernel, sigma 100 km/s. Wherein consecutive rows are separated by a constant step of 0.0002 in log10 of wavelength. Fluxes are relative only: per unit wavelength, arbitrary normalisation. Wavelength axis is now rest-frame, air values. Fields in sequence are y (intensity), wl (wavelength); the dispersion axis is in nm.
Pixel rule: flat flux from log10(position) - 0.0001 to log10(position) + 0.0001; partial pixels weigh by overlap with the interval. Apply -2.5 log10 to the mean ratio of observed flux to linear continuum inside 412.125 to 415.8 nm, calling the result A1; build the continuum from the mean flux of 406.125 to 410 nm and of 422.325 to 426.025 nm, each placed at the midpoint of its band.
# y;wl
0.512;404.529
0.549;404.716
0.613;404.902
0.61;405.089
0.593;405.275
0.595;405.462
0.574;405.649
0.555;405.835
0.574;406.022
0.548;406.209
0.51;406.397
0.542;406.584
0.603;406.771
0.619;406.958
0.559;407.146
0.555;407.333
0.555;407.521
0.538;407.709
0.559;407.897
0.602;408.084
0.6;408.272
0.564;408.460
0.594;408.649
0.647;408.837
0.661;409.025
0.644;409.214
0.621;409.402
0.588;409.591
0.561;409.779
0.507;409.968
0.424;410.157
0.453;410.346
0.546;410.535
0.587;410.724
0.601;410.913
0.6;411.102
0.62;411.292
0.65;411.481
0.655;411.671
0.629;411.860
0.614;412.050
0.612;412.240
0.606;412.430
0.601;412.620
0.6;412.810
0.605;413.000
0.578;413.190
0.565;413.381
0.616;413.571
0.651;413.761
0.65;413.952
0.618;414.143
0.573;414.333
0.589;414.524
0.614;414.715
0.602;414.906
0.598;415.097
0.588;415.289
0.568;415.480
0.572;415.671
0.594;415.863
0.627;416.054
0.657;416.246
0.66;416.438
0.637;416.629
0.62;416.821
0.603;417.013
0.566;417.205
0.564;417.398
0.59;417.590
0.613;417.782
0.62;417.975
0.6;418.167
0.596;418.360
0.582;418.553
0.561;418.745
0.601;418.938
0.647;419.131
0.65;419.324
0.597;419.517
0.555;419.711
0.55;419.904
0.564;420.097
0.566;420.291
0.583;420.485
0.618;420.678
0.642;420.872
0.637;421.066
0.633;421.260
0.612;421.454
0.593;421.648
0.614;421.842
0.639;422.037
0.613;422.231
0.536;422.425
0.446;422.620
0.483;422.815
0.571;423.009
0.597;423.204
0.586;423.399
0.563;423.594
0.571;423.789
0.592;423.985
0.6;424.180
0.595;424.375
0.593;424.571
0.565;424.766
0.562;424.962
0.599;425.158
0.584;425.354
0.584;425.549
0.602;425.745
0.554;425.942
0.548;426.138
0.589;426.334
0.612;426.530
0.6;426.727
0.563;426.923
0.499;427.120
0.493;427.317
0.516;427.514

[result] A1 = -0.04 mag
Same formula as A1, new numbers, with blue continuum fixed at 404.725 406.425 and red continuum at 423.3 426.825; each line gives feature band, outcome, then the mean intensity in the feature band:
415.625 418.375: -0.05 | 0.609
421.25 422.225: -0.06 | 0.616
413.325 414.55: -0.06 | 0.612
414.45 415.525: -0.03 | 0.594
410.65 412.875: -0.07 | 0.615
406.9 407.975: 0.03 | 0.562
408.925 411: 0.03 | 0.563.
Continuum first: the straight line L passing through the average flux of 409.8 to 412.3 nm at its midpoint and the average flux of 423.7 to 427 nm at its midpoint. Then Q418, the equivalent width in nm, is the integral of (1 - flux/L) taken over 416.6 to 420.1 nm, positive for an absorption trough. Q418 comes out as -0.10 nm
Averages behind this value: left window 0.576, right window 0.583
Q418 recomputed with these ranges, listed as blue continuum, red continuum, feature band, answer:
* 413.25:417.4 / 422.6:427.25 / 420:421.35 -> -0.045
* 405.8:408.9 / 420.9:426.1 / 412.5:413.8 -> -0.056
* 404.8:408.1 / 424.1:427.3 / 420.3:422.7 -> -0.093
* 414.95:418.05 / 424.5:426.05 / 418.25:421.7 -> -0.027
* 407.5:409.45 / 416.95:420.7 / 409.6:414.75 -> 0.059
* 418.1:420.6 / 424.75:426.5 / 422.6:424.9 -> 0.055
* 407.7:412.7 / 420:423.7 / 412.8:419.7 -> -0.209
